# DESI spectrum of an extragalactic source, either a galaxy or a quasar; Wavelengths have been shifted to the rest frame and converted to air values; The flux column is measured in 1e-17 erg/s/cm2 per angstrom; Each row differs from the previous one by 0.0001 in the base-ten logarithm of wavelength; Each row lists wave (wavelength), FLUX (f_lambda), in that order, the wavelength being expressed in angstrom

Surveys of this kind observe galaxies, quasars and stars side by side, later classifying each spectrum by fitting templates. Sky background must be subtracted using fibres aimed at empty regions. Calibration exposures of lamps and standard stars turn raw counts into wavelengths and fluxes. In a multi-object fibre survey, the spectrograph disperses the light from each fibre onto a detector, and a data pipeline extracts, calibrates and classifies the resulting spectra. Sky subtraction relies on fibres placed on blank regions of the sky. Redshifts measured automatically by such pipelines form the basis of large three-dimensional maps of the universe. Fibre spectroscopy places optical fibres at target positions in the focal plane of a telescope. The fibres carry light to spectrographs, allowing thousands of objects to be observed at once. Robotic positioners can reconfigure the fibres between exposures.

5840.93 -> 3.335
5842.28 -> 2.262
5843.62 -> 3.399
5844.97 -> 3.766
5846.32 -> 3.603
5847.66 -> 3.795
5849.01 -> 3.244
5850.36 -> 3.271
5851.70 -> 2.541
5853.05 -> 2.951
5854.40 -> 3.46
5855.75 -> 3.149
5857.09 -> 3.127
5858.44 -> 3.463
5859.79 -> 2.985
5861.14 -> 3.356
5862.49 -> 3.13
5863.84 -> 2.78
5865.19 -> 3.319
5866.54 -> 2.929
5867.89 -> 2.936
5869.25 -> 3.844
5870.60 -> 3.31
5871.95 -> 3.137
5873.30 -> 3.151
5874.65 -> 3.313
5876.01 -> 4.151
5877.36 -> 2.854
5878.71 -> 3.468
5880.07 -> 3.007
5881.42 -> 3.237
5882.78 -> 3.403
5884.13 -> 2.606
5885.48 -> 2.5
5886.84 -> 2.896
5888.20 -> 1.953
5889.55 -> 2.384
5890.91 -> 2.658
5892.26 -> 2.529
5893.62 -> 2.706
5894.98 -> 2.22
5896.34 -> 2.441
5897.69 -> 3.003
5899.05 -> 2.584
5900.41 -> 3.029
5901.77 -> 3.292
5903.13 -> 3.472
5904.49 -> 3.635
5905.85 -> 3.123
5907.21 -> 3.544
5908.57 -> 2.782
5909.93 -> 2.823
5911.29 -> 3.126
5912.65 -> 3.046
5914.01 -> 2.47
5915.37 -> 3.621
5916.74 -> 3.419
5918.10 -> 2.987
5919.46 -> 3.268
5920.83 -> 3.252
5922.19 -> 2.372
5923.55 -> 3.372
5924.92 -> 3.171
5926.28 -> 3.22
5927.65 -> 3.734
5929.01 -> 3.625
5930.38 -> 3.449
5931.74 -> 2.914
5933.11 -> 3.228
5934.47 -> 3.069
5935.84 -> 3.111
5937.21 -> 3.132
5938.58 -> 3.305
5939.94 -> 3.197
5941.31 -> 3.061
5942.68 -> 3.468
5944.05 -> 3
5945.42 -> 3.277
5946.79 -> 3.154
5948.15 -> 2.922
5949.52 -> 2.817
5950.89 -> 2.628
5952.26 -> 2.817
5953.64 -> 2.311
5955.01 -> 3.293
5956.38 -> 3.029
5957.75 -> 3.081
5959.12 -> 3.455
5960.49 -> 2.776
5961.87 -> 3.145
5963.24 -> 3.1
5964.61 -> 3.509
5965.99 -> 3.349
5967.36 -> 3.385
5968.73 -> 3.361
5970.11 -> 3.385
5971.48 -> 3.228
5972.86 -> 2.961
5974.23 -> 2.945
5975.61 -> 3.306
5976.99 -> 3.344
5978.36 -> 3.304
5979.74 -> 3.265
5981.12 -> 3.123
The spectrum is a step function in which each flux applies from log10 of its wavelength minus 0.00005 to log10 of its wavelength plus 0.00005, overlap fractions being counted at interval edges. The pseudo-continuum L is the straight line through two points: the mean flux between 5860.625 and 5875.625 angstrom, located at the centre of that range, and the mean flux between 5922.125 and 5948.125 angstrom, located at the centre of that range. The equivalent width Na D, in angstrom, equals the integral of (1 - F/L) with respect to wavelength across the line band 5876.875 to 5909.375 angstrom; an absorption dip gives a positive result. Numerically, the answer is 3.31 angstrom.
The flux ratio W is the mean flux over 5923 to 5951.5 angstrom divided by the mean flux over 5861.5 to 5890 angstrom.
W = 1.04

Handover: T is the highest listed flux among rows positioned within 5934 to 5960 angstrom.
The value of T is 3.468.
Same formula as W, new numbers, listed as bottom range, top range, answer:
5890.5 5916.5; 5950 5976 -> 1.05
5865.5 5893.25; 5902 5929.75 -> 1.06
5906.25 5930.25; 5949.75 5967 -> 0.96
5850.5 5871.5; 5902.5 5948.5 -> 1.01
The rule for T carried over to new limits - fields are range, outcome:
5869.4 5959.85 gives 4.151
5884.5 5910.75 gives 3.635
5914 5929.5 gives 3.734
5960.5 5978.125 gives 3.509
